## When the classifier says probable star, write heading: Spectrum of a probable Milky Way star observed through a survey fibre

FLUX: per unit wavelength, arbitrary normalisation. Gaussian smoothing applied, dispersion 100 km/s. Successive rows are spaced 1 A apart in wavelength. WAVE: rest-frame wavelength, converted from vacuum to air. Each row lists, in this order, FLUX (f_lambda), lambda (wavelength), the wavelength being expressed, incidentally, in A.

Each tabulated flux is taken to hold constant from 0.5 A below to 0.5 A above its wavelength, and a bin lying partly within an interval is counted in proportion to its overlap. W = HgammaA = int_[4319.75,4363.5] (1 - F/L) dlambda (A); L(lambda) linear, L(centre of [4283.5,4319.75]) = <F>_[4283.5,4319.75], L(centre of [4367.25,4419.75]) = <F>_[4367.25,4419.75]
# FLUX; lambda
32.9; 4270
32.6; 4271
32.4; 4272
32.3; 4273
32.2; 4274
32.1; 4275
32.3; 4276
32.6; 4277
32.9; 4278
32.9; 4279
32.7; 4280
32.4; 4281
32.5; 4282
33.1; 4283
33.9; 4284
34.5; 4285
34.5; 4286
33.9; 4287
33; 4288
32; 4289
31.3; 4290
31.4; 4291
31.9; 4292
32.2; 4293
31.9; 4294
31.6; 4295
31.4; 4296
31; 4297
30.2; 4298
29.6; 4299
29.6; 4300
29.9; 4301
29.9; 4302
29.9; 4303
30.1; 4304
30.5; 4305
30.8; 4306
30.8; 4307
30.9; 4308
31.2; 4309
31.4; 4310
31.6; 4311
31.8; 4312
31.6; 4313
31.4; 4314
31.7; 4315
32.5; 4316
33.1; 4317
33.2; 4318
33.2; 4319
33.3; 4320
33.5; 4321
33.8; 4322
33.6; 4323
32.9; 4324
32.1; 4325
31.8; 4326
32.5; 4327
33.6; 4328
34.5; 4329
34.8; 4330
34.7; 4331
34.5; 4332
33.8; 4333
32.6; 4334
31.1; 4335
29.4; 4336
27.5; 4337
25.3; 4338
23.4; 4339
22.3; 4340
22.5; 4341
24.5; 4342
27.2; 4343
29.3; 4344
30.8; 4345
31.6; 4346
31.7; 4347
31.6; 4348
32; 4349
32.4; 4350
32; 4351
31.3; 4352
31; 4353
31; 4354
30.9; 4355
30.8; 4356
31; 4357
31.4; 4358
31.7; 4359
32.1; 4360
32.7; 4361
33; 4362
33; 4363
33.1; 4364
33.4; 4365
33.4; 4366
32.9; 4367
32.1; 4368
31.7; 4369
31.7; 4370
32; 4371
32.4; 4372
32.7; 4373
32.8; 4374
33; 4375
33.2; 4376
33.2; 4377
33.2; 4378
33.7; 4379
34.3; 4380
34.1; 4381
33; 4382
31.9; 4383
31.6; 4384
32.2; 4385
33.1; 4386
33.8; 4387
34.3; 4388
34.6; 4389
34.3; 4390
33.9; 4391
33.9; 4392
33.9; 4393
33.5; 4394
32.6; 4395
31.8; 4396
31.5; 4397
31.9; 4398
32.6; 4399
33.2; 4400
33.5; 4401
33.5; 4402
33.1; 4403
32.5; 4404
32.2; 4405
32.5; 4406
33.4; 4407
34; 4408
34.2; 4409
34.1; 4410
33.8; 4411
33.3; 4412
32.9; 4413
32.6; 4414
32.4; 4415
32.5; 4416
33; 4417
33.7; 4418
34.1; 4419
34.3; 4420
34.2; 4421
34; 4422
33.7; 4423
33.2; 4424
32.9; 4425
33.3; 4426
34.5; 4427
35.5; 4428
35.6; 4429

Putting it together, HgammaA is 1.7 A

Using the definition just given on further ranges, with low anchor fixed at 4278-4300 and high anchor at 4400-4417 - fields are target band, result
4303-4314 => 0.5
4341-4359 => 1.3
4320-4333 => -0.4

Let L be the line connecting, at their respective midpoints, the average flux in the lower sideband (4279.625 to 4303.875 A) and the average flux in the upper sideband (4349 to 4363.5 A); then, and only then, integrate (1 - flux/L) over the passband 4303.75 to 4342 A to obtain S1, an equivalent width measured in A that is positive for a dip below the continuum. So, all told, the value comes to 0.68 A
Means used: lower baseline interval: 31.8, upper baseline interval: 31.7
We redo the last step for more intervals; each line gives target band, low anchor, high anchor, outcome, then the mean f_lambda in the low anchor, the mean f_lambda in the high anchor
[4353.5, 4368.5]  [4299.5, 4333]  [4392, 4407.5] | 0.2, 32.2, 32.8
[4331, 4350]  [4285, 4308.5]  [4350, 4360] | 1.3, 31.3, 31.3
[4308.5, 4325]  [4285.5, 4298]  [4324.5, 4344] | -0.9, 32.1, 29.9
